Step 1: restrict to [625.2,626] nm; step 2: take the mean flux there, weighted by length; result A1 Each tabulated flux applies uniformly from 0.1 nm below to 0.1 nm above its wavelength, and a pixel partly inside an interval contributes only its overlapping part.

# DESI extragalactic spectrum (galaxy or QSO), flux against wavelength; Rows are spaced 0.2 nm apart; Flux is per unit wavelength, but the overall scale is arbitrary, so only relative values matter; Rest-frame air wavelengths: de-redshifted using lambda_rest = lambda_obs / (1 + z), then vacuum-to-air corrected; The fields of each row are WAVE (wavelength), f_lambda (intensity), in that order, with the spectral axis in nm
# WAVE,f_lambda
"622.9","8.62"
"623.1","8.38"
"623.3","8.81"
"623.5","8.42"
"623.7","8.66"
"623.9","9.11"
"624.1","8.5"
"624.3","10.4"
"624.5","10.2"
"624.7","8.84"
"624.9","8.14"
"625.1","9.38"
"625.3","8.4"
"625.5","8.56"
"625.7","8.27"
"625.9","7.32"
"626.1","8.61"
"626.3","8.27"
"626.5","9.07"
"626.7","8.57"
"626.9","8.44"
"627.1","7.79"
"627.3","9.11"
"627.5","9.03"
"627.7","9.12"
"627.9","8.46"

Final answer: 8.14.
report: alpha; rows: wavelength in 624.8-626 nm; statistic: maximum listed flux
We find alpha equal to 9.38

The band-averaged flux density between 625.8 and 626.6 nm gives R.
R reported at 8.32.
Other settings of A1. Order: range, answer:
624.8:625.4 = 8.64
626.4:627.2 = 8.47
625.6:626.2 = 8.07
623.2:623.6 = 8.61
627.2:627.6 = 9.07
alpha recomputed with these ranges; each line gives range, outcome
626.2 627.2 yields 9.07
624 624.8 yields 10.4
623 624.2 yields 9.11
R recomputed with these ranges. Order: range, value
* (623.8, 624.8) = 9.41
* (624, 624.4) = 9.45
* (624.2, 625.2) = 9.39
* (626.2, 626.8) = 8.64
